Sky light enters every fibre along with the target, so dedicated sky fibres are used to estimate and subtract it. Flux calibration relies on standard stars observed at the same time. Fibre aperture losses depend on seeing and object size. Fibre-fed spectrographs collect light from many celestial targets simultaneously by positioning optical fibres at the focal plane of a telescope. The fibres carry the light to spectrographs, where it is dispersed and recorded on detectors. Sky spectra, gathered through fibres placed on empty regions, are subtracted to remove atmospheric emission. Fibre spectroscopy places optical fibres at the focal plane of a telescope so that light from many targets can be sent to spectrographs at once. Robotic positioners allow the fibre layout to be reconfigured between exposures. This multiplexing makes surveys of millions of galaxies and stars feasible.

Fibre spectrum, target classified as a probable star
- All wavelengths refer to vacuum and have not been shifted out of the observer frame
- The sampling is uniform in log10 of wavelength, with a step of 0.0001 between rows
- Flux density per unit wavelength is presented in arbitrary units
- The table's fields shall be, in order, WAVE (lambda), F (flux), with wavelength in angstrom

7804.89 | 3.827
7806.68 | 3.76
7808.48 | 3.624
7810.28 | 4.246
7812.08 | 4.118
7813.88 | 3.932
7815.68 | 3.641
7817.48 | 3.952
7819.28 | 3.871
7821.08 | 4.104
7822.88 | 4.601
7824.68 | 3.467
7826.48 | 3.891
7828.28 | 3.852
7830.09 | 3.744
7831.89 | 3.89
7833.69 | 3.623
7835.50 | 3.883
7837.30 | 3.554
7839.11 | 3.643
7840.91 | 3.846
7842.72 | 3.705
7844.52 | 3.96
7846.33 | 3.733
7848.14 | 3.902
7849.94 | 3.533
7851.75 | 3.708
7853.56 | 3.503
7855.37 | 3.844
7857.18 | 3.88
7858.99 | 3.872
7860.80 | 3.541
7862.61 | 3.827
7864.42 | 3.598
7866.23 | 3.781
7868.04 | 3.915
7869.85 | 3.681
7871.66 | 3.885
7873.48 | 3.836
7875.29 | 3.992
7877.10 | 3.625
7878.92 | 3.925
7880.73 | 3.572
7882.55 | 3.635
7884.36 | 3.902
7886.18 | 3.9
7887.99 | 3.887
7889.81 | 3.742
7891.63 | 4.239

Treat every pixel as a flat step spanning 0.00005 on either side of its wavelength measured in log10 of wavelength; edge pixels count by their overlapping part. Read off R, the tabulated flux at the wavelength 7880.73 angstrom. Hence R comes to 3.572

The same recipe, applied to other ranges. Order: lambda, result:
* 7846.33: 3.733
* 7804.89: 3.827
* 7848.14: 3.902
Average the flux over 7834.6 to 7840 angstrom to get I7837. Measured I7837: 3.69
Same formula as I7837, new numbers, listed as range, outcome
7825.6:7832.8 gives 3.84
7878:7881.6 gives 3.75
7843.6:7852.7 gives 3.77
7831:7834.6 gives 3.75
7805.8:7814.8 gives 3.93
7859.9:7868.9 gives 3.73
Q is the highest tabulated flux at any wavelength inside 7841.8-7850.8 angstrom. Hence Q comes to 3.96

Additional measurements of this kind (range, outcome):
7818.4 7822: 4.104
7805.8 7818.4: 4.246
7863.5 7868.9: 3.915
